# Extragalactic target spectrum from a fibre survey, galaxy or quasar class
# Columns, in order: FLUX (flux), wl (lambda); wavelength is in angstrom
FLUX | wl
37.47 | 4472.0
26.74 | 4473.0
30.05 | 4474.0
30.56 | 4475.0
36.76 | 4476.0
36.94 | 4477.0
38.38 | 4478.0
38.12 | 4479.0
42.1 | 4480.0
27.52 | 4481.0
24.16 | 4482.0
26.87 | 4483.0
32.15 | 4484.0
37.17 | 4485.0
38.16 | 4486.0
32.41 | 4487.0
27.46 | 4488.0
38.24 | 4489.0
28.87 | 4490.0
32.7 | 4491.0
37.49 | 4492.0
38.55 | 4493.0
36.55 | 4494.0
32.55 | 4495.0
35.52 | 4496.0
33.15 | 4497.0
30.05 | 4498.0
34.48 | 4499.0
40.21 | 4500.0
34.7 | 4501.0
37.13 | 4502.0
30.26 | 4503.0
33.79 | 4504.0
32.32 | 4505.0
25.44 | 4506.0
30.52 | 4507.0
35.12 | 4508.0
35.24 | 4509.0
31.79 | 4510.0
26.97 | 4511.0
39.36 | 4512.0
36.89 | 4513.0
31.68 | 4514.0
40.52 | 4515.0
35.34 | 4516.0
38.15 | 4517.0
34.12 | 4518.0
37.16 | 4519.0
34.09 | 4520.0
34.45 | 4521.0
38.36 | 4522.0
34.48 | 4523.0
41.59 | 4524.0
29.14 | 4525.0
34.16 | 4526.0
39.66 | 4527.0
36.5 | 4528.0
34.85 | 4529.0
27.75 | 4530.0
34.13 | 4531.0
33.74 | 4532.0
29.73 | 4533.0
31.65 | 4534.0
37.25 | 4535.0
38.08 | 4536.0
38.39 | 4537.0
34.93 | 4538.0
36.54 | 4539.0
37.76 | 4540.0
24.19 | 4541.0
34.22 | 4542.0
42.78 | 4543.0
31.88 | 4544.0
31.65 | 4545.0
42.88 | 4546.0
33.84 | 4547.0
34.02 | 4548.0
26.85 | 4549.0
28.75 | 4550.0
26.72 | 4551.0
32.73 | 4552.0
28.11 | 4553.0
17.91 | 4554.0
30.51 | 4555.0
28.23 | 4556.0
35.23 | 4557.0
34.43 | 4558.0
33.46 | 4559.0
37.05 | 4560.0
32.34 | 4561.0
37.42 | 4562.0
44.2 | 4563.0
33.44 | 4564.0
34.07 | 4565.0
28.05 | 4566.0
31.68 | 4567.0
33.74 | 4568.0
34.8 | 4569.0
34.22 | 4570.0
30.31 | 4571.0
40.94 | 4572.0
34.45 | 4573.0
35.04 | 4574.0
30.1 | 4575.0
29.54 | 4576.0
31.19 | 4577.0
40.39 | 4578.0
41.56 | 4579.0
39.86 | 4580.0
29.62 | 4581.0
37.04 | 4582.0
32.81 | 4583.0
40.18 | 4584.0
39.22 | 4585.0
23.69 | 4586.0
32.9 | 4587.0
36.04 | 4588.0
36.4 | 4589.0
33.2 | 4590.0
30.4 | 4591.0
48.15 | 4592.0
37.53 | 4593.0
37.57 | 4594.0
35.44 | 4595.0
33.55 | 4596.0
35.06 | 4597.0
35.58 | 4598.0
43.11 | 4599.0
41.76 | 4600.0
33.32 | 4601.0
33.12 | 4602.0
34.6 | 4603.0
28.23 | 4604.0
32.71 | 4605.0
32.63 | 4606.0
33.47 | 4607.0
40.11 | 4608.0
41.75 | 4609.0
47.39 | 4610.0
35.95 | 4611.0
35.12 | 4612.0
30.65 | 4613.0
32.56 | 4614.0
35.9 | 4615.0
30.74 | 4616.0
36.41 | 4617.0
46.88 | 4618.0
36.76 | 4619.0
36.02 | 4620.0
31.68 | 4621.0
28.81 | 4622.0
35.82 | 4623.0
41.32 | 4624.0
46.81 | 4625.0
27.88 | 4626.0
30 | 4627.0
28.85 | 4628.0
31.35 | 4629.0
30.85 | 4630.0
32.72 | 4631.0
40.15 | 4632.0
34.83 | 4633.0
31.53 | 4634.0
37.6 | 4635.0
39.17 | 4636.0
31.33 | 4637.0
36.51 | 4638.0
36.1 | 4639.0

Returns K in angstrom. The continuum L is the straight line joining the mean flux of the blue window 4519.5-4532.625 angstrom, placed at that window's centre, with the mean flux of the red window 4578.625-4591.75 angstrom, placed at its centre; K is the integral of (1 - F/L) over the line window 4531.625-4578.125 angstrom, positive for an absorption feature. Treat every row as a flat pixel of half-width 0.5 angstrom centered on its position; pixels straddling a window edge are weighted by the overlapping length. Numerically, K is 2.1 angstrom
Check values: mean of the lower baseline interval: 34.8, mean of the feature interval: 33.3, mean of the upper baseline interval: 35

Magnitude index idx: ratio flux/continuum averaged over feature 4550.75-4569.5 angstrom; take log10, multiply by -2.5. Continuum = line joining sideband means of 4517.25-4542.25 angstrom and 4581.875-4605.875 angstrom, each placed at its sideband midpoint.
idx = 0.09 mag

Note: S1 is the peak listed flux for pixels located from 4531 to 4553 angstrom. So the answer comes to 42.88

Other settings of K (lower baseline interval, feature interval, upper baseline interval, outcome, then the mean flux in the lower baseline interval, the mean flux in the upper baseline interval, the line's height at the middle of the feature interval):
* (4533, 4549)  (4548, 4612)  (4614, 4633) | 0.81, 34.9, 34.9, 34.9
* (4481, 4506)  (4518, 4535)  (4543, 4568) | -0.86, 33.3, 32.5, 32.9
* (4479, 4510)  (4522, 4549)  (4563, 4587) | -0.69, 33.4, 34.4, 33.9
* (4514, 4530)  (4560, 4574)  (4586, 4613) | 0.47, 35.8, 36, 35.9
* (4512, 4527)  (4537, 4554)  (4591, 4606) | 1.56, 36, 36.1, 36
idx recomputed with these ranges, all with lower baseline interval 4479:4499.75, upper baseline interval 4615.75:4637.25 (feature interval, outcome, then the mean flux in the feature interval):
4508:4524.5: -0.06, 35.6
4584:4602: -0.05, 36.1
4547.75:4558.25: 0.17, 29.2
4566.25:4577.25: 0.04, 33.2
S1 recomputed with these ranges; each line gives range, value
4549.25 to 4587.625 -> 44.2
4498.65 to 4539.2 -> 41.59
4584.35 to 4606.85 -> 48.15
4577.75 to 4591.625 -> 41.56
